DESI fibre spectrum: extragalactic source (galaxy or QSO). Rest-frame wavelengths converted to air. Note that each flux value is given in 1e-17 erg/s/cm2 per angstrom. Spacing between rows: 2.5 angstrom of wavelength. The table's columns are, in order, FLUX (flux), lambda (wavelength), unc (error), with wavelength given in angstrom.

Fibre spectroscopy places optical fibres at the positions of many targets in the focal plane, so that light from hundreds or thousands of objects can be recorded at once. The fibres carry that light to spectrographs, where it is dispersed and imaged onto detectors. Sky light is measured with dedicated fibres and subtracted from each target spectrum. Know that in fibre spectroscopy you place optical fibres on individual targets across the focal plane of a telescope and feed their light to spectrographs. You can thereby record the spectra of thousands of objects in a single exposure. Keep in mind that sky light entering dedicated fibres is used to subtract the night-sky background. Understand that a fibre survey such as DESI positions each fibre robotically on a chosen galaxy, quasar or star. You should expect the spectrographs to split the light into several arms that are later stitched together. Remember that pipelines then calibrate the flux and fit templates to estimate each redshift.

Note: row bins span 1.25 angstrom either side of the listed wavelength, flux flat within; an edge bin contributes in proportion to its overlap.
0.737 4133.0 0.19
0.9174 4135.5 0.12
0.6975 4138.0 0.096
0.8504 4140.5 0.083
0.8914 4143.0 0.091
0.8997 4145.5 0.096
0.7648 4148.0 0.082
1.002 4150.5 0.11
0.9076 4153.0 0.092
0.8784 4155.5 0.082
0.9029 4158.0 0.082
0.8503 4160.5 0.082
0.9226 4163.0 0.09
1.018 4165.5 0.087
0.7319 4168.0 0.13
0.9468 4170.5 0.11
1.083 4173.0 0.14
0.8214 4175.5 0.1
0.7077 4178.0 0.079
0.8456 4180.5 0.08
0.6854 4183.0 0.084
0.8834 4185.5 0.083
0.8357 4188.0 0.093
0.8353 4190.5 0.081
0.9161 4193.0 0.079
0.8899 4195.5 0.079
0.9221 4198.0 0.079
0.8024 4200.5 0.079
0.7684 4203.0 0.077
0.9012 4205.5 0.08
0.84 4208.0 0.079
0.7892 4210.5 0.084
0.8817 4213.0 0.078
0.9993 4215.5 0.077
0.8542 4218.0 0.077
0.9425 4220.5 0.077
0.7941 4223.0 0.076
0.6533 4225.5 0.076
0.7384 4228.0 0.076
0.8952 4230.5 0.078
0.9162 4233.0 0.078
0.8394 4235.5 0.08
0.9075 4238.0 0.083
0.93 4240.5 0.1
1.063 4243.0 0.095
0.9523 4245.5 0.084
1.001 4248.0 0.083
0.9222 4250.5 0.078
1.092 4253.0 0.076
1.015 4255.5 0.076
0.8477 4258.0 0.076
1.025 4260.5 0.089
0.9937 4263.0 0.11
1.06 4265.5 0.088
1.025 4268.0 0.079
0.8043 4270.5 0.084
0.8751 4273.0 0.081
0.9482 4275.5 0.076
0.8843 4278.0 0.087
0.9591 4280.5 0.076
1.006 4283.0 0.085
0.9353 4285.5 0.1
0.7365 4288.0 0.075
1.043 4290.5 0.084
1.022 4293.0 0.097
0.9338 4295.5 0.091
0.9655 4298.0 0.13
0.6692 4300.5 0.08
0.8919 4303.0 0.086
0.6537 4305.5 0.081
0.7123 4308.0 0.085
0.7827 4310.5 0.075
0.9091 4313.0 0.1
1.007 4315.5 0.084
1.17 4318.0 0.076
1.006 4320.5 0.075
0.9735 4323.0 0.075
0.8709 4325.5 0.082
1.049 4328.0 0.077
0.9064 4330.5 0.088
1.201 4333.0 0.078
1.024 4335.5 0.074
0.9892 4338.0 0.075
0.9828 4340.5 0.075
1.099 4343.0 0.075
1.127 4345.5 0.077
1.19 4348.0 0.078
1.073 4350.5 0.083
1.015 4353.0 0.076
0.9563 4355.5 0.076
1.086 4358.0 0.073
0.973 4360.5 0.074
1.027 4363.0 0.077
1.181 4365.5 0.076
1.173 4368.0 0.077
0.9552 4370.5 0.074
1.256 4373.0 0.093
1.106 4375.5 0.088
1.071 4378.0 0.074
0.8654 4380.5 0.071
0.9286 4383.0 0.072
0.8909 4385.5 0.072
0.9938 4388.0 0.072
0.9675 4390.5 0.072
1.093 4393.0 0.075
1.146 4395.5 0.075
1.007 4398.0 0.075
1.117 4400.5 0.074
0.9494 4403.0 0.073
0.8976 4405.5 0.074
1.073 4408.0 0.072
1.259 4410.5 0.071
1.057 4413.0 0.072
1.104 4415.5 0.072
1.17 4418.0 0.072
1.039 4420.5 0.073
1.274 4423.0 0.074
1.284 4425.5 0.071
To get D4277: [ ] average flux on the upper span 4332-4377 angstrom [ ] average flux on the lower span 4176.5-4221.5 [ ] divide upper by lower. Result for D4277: 1.27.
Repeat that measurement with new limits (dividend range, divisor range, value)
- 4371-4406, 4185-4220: 1.18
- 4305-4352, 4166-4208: 1.16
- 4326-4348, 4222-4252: 1.18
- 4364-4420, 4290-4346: 1.11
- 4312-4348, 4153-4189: 1.19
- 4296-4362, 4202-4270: 1.07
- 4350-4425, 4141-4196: 1.21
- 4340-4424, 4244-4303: 1.13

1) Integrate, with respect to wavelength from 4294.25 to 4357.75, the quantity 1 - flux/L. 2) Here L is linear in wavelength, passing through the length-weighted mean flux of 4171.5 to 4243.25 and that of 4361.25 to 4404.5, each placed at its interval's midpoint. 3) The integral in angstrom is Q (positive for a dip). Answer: 1.0 angstrom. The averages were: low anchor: 0.858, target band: 0.968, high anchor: 1.04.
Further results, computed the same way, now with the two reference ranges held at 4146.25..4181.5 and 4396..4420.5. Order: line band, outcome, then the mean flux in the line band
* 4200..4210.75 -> 1.08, 0.824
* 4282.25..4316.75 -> 3.96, 0.874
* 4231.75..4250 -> 0.01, 0.943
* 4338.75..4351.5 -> -0.84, 1.09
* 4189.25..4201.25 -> 0.43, 0.876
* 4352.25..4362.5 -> 0.24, 1.01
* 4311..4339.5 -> 0.13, 1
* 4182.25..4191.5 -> 0.89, 0.816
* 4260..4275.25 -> 0.06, 0.96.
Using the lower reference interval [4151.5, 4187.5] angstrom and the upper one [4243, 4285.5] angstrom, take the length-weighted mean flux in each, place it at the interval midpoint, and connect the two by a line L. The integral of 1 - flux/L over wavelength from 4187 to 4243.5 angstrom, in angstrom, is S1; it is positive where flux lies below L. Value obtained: 3.3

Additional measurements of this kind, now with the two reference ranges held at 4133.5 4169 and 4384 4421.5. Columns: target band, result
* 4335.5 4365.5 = -1.1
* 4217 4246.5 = 1.8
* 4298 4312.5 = 3.1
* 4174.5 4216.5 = 2.9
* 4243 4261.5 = -0.8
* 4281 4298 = 0.4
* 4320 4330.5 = 0.3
